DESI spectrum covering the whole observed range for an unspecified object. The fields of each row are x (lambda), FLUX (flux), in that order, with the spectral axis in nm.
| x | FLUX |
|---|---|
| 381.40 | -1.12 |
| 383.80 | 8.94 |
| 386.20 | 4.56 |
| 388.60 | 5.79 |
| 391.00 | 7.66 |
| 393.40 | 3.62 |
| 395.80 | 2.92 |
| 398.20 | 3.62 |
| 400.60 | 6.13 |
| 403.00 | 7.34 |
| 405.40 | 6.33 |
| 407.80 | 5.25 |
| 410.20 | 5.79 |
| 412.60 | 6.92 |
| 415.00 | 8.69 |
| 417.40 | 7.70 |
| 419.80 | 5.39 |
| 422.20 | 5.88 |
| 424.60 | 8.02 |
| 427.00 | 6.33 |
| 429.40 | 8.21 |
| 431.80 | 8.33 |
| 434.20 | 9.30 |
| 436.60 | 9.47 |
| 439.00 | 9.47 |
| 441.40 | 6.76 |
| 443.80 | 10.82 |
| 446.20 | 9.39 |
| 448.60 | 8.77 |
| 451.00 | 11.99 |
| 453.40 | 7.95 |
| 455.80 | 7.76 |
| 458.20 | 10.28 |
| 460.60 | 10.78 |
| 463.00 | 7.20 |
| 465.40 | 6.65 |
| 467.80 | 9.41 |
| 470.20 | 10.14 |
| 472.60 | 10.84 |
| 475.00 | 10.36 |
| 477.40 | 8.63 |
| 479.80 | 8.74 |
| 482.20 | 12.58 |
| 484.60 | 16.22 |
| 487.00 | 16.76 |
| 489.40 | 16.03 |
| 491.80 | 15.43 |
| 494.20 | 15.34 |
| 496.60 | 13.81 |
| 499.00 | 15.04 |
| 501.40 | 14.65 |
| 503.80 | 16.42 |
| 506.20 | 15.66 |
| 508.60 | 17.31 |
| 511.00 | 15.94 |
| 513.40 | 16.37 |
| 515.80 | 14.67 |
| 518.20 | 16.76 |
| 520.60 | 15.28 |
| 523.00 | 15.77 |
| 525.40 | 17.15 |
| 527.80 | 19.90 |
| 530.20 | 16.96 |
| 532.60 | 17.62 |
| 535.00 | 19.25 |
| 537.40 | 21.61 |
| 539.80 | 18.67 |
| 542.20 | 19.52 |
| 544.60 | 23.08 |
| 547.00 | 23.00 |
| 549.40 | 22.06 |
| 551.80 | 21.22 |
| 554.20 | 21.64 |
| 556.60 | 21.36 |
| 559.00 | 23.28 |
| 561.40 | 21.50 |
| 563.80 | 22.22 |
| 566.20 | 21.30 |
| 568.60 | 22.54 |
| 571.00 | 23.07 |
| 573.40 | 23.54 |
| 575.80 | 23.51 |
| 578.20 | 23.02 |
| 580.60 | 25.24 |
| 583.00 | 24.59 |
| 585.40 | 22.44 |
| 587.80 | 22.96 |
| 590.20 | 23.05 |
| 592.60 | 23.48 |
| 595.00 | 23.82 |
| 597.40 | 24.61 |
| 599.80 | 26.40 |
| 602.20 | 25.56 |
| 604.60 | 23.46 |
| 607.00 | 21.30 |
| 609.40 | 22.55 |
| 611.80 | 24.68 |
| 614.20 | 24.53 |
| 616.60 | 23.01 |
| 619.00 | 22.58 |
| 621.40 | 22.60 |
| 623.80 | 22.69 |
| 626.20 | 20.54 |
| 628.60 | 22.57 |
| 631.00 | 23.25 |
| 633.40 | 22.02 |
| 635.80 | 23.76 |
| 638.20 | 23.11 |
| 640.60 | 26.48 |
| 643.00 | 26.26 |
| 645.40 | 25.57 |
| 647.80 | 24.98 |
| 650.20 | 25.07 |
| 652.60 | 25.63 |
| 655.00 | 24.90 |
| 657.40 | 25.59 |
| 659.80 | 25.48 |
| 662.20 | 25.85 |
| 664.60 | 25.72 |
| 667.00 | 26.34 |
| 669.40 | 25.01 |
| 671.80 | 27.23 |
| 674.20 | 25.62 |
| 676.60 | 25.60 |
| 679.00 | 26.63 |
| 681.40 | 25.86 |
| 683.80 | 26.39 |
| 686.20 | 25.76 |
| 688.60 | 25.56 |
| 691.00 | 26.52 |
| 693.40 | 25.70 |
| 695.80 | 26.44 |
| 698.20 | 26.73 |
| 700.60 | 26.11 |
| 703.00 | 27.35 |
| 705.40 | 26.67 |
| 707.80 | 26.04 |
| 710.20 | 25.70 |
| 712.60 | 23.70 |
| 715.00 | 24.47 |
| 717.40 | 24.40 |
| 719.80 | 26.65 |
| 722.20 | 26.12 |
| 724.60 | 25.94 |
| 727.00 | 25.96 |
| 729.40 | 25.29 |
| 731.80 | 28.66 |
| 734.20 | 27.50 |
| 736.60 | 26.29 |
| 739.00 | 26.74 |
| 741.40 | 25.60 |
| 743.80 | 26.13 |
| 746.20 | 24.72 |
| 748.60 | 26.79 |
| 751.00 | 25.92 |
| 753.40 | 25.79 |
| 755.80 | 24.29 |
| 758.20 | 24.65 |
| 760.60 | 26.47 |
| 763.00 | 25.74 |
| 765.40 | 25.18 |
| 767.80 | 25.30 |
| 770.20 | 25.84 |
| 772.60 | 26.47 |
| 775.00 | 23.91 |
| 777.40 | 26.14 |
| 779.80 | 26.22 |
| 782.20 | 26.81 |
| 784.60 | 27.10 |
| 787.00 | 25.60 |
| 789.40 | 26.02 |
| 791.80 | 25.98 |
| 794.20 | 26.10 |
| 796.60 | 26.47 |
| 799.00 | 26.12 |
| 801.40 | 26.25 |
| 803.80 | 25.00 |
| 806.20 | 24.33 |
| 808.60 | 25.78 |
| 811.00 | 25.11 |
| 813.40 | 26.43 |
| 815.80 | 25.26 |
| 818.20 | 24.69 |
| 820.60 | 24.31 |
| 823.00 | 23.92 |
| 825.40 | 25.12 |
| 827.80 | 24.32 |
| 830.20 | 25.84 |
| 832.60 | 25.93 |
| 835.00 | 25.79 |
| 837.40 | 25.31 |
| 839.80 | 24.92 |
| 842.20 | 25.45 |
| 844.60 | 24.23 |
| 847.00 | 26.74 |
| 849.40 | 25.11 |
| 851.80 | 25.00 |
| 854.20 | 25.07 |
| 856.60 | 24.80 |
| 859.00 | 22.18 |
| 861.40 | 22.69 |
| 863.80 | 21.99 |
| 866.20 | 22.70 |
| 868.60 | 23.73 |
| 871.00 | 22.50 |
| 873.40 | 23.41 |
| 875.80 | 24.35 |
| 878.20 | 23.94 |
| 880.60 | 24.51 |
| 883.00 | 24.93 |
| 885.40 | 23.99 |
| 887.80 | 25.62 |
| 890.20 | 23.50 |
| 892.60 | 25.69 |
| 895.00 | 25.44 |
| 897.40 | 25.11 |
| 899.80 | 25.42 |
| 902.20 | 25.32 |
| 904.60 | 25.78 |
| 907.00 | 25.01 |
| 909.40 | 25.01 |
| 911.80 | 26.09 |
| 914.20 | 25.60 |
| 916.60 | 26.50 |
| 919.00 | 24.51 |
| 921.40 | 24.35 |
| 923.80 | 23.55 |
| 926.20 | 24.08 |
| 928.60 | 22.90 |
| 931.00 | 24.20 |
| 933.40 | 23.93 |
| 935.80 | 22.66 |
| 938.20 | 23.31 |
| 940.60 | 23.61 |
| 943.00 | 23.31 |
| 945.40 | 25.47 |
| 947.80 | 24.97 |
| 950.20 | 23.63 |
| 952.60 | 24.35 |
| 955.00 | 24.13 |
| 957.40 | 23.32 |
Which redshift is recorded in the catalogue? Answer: 0.21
